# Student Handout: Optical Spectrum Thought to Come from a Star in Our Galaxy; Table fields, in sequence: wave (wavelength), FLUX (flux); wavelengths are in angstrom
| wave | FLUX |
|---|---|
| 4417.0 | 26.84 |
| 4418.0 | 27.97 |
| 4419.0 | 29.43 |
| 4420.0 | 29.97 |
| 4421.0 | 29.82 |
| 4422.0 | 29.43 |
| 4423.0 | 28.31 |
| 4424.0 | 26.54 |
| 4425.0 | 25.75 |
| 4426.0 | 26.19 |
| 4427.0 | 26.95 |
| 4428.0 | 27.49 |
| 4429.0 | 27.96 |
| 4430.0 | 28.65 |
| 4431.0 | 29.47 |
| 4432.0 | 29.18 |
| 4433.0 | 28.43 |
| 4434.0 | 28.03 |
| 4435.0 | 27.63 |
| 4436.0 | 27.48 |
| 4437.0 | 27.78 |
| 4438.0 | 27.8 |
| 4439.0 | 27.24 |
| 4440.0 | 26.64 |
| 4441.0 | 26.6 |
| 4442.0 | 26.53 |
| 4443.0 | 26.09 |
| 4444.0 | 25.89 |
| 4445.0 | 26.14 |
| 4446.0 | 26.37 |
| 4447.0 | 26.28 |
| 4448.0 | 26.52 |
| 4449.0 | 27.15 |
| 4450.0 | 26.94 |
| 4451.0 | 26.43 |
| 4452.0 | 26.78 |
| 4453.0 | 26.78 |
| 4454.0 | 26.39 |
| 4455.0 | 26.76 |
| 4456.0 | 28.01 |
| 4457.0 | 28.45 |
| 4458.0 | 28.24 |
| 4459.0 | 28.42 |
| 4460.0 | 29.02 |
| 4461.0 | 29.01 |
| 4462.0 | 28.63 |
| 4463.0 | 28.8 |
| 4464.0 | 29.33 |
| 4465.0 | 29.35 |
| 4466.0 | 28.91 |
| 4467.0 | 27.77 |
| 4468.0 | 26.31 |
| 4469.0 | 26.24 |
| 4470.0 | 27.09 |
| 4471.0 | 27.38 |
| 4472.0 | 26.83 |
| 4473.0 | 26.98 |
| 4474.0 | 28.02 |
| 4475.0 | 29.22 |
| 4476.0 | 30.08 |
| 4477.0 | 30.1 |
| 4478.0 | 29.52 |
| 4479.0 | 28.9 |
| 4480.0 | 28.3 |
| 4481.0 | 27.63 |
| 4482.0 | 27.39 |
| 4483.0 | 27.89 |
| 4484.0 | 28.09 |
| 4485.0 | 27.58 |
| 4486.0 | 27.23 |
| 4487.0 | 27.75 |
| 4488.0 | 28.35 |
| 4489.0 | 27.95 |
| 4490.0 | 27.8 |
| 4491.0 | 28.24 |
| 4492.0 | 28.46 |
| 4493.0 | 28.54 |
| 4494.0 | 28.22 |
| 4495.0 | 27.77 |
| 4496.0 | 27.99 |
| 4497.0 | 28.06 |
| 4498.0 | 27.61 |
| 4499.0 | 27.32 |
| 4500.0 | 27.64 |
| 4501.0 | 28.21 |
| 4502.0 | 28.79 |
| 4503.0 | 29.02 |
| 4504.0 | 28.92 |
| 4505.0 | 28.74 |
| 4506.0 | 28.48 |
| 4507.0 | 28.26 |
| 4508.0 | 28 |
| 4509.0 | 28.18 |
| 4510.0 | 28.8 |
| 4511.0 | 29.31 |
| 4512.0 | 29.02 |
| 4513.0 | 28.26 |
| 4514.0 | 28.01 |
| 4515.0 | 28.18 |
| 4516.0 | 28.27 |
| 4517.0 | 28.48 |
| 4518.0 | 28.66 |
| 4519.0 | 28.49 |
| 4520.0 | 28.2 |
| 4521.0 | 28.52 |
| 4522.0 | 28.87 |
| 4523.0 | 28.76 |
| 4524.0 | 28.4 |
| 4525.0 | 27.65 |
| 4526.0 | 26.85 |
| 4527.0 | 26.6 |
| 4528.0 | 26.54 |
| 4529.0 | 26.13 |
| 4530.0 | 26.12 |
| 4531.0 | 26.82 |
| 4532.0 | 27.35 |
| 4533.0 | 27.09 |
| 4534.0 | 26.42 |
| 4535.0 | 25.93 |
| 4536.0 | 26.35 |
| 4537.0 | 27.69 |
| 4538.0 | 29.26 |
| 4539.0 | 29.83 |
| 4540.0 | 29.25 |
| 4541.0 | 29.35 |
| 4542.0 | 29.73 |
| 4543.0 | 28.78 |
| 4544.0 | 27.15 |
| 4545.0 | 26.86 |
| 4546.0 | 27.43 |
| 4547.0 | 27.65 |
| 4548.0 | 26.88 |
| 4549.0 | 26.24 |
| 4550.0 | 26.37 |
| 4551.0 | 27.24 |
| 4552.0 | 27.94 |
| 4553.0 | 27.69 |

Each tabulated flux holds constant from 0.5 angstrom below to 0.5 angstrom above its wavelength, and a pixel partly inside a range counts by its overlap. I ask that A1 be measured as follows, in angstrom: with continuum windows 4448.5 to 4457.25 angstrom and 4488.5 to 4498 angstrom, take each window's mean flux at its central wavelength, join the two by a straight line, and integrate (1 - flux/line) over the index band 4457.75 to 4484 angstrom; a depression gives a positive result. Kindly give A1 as -0.7 angstrom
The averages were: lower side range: 27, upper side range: 28.1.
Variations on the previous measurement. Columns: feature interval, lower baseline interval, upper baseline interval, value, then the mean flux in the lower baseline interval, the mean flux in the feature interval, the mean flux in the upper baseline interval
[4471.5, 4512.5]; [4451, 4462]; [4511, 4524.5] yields -0.1 angstrom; 27.8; 28.3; 28.5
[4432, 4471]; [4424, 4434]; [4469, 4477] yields 0.6 angstrom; 27.7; 27.4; 28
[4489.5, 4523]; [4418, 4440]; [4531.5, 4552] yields -0.7 angstrom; 28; 28.3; 27.6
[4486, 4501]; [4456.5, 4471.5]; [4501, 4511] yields 0.3 angstrom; 28.2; 28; 28.6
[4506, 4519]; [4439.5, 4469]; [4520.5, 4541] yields -0.4 angstrom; 27.4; 28.5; 27.6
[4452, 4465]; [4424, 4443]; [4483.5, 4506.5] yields -0.2 angstrom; 27.5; 28.1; 28.1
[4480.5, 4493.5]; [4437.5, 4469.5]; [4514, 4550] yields -0.2 angstrom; 27.4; 27.9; 27.7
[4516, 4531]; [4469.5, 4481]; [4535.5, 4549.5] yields 0.2 angstrom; 28.4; 27.7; 28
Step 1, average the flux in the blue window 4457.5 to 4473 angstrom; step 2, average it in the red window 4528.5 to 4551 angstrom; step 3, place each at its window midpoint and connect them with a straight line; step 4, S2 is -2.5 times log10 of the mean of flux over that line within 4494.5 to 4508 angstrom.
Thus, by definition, -0.017 mag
